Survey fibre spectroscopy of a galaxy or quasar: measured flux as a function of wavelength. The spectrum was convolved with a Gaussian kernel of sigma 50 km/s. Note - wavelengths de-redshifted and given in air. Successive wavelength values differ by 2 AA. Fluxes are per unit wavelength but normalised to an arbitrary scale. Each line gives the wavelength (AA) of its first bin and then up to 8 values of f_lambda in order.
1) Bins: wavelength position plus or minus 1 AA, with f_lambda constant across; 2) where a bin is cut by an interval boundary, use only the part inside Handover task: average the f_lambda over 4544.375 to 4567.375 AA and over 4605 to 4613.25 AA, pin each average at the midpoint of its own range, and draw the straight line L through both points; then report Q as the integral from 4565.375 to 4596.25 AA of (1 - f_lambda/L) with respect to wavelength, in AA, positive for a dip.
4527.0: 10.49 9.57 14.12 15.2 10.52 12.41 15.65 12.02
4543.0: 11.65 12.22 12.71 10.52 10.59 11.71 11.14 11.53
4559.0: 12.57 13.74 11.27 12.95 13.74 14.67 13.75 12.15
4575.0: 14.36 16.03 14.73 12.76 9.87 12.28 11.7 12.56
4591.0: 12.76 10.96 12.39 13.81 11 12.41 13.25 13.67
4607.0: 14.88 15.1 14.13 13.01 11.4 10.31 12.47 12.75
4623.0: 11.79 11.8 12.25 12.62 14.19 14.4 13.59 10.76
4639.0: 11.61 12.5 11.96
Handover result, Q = 0.17 AA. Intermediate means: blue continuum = 12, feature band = 13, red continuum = 14.3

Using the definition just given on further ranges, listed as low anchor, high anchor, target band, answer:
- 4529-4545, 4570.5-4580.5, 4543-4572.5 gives 2.63 AA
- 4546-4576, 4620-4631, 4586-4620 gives -0.68 AA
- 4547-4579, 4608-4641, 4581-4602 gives 1.15 AA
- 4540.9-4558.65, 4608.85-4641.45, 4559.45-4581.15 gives -3.31 AA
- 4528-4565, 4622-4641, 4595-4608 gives -0.71 AA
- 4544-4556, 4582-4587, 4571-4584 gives -2.41 AA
